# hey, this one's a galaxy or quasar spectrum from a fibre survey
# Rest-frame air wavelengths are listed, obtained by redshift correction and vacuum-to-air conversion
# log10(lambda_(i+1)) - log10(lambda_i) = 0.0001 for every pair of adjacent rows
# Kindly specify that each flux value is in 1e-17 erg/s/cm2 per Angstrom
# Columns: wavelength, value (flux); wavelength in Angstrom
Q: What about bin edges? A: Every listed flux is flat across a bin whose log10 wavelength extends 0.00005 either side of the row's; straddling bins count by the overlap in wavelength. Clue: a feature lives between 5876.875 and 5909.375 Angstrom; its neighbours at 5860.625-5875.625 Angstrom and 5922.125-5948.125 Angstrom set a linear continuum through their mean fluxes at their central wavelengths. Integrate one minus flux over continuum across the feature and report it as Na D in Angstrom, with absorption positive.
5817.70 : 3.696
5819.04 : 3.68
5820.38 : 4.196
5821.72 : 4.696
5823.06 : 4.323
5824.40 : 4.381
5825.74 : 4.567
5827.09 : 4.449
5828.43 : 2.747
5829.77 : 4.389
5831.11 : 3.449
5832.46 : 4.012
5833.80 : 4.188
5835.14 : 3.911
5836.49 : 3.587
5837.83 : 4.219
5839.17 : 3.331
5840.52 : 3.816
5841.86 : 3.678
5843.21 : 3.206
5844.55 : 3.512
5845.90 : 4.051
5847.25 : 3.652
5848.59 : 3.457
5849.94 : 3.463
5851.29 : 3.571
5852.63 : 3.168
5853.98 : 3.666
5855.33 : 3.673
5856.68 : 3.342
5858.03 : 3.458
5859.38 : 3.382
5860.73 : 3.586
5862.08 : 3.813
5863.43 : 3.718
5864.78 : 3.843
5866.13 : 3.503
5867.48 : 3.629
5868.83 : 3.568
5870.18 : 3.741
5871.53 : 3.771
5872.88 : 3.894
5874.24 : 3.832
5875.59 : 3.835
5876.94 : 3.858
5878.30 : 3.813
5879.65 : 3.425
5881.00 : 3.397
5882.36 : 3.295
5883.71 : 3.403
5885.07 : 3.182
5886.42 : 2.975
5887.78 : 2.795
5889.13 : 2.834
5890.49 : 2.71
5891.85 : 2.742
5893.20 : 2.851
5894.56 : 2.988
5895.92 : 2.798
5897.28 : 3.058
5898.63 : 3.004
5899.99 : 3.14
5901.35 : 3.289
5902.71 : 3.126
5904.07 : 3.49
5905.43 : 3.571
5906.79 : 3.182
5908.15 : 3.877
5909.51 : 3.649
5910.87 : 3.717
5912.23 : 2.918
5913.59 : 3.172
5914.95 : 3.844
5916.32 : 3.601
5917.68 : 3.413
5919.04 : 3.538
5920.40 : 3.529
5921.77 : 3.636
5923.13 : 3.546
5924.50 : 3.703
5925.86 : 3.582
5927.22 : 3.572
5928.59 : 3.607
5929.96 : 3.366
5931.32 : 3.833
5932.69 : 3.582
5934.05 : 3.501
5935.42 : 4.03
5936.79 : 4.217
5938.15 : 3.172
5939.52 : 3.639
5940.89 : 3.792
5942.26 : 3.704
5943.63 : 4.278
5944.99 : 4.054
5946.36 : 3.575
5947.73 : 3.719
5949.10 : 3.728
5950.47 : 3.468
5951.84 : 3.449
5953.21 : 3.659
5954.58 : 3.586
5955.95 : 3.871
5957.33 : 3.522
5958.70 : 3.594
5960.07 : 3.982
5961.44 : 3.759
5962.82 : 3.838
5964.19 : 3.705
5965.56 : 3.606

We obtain 4.6 Angstrom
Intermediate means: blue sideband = 3.73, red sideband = 3.71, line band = 3.19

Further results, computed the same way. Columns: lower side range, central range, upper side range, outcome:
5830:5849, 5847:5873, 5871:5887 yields 0.4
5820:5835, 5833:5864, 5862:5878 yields 2.4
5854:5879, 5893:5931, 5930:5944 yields 3.3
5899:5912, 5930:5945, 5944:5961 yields -0.7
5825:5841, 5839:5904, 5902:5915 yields 4.4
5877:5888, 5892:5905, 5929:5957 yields 1.4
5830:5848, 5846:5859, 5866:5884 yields 0.7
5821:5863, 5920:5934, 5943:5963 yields 0.6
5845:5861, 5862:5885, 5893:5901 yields -2.6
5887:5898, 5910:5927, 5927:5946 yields -0.7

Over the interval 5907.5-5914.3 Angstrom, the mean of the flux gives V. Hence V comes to 3.47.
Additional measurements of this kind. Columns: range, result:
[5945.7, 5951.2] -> 3.62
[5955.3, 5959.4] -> 3.66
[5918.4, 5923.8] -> 3.56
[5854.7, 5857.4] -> 3.5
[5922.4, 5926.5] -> 3.61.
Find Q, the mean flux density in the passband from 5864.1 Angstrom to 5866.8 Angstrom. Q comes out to 3.67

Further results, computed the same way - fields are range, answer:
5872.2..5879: 3.84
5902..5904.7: 3.3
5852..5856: 3.5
